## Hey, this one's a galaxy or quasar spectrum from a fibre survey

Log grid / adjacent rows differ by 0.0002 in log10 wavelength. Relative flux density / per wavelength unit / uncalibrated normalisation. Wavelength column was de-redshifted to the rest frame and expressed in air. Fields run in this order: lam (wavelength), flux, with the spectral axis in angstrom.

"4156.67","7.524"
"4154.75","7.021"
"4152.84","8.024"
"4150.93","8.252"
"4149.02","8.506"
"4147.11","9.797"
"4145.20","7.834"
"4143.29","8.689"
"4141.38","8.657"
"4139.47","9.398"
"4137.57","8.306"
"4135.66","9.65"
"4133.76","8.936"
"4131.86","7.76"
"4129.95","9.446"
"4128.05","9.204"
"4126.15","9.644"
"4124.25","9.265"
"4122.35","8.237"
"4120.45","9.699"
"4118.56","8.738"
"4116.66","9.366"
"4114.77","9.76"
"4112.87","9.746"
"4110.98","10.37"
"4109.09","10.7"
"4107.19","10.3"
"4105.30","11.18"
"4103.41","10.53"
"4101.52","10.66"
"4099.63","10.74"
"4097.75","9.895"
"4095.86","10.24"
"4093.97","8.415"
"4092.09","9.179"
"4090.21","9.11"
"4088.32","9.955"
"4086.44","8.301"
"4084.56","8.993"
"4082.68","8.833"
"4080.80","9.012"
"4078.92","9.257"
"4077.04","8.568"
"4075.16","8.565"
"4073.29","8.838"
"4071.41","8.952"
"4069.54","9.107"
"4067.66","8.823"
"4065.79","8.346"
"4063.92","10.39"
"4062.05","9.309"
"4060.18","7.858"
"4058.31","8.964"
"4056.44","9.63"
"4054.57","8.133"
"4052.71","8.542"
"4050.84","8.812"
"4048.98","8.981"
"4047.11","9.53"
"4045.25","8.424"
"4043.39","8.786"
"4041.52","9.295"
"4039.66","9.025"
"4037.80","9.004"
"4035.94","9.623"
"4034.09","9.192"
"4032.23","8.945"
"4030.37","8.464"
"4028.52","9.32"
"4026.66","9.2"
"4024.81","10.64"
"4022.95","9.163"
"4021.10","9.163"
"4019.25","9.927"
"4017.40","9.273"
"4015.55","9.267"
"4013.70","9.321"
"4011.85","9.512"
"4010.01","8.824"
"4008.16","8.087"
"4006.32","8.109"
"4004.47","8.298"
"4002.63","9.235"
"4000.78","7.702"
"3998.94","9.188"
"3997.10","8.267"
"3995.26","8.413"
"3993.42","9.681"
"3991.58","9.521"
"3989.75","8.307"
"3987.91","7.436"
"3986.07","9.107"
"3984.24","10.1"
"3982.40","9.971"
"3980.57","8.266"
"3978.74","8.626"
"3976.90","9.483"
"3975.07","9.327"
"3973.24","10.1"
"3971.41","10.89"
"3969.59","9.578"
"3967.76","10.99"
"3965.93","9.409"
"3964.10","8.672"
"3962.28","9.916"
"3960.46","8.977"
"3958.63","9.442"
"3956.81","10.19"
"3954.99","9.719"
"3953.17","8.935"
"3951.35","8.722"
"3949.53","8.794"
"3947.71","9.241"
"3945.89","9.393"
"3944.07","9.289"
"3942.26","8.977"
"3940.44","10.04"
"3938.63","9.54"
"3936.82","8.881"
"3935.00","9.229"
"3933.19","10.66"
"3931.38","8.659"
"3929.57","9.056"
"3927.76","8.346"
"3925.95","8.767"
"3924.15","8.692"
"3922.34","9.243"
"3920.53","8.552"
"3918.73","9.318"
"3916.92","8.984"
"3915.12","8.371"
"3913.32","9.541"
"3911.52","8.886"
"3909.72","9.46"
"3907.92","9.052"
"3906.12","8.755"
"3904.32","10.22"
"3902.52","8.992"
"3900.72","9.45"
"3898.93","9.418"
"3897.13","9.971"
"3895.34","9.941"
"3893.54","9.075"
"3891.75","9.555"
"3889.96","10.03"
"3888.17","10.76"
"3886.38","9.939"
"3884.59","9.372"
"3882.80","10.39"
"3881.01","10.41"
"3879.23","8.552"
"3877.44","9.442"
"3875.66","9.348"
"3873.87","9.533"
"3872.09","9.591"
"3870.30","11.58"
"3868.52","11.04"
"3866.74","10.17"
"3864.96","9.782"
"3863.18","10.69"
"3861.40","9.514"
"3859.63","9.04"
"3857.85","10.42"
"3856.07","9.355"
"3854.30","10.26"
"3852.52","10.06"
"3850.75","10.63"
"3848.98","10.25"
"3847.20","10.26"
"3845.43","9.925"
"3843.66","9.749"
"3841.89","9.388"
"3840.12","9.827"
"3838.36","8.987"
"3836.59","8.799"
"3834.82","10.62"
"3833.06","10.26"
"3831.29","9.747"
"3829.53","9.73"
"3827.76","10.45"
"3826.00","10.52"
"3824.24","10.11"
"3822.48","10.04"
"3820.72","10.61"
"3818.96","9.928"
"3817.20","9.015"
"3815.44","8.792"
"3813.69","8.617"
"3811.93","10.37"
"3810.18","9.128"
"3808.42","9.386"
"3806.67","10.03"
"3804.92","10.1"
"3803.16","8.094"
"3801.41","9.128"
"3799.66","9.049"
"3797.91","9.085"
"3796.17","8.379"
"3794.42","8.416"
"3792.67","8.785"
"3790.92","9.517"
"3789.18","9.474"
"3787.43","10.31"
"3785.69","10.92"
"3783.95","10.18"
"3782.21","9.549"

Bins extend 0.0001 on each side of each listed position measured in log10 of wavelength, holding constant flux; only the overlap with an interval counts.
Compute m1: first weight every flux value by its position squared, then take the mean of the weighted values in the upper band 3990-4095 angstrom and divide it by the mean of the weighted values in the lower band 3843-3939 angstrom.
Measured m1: 1.01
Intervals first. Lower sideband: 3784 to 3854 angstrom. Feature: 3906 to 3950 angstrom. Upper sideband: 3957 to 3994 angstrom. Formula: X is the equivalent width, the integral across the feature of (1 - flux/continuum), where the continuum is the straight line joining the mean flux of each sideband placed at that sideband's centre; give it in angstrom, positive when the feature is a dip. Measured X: 1.69 angstrom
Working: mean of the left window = 9.67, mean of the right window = 9.4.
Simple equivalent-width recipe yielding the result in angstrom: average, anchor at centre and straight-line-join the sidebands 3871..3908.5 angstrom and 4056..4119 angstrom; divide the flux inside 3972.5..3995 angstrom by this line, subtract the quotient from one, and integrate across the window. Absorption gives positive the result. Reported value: 0.9 angstrom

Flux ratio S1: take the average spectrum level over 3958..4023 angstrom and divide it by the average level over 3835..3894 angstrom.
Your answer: 0.93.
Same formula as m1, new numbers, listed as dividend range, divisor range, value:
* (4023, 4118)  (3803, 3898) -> 1.06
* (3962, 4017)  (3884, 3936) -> 1.02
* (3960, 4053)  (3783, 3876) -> 1.02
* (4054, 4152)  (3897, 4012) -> 1.09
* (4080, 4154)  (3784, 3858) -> 1.12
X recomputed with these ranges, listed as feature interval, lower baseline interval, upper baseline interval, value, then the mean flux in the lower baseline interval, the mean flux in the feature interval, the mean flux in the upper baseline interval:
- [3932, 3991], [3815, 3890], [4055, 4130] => 1.90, 9.93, 9.38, 9.4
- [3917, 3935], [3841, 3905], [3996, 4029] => 0.97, 9.89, 9.04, 9.02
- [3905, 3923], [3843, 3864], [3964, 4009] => 1.05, 10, 9.03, 9.08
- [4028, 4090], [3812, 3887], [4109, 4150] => 2.40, 9.88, 8.96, 9.14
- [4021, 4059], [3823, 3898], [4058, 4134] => 1.62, 9.93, 9.09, 9.35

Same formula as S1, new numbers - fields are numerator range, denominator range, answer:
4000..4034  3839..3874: 0.90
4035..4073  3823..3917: 0.92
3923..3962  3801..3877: 0.94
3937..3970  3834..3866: 0.95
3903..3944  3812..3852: 0.93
